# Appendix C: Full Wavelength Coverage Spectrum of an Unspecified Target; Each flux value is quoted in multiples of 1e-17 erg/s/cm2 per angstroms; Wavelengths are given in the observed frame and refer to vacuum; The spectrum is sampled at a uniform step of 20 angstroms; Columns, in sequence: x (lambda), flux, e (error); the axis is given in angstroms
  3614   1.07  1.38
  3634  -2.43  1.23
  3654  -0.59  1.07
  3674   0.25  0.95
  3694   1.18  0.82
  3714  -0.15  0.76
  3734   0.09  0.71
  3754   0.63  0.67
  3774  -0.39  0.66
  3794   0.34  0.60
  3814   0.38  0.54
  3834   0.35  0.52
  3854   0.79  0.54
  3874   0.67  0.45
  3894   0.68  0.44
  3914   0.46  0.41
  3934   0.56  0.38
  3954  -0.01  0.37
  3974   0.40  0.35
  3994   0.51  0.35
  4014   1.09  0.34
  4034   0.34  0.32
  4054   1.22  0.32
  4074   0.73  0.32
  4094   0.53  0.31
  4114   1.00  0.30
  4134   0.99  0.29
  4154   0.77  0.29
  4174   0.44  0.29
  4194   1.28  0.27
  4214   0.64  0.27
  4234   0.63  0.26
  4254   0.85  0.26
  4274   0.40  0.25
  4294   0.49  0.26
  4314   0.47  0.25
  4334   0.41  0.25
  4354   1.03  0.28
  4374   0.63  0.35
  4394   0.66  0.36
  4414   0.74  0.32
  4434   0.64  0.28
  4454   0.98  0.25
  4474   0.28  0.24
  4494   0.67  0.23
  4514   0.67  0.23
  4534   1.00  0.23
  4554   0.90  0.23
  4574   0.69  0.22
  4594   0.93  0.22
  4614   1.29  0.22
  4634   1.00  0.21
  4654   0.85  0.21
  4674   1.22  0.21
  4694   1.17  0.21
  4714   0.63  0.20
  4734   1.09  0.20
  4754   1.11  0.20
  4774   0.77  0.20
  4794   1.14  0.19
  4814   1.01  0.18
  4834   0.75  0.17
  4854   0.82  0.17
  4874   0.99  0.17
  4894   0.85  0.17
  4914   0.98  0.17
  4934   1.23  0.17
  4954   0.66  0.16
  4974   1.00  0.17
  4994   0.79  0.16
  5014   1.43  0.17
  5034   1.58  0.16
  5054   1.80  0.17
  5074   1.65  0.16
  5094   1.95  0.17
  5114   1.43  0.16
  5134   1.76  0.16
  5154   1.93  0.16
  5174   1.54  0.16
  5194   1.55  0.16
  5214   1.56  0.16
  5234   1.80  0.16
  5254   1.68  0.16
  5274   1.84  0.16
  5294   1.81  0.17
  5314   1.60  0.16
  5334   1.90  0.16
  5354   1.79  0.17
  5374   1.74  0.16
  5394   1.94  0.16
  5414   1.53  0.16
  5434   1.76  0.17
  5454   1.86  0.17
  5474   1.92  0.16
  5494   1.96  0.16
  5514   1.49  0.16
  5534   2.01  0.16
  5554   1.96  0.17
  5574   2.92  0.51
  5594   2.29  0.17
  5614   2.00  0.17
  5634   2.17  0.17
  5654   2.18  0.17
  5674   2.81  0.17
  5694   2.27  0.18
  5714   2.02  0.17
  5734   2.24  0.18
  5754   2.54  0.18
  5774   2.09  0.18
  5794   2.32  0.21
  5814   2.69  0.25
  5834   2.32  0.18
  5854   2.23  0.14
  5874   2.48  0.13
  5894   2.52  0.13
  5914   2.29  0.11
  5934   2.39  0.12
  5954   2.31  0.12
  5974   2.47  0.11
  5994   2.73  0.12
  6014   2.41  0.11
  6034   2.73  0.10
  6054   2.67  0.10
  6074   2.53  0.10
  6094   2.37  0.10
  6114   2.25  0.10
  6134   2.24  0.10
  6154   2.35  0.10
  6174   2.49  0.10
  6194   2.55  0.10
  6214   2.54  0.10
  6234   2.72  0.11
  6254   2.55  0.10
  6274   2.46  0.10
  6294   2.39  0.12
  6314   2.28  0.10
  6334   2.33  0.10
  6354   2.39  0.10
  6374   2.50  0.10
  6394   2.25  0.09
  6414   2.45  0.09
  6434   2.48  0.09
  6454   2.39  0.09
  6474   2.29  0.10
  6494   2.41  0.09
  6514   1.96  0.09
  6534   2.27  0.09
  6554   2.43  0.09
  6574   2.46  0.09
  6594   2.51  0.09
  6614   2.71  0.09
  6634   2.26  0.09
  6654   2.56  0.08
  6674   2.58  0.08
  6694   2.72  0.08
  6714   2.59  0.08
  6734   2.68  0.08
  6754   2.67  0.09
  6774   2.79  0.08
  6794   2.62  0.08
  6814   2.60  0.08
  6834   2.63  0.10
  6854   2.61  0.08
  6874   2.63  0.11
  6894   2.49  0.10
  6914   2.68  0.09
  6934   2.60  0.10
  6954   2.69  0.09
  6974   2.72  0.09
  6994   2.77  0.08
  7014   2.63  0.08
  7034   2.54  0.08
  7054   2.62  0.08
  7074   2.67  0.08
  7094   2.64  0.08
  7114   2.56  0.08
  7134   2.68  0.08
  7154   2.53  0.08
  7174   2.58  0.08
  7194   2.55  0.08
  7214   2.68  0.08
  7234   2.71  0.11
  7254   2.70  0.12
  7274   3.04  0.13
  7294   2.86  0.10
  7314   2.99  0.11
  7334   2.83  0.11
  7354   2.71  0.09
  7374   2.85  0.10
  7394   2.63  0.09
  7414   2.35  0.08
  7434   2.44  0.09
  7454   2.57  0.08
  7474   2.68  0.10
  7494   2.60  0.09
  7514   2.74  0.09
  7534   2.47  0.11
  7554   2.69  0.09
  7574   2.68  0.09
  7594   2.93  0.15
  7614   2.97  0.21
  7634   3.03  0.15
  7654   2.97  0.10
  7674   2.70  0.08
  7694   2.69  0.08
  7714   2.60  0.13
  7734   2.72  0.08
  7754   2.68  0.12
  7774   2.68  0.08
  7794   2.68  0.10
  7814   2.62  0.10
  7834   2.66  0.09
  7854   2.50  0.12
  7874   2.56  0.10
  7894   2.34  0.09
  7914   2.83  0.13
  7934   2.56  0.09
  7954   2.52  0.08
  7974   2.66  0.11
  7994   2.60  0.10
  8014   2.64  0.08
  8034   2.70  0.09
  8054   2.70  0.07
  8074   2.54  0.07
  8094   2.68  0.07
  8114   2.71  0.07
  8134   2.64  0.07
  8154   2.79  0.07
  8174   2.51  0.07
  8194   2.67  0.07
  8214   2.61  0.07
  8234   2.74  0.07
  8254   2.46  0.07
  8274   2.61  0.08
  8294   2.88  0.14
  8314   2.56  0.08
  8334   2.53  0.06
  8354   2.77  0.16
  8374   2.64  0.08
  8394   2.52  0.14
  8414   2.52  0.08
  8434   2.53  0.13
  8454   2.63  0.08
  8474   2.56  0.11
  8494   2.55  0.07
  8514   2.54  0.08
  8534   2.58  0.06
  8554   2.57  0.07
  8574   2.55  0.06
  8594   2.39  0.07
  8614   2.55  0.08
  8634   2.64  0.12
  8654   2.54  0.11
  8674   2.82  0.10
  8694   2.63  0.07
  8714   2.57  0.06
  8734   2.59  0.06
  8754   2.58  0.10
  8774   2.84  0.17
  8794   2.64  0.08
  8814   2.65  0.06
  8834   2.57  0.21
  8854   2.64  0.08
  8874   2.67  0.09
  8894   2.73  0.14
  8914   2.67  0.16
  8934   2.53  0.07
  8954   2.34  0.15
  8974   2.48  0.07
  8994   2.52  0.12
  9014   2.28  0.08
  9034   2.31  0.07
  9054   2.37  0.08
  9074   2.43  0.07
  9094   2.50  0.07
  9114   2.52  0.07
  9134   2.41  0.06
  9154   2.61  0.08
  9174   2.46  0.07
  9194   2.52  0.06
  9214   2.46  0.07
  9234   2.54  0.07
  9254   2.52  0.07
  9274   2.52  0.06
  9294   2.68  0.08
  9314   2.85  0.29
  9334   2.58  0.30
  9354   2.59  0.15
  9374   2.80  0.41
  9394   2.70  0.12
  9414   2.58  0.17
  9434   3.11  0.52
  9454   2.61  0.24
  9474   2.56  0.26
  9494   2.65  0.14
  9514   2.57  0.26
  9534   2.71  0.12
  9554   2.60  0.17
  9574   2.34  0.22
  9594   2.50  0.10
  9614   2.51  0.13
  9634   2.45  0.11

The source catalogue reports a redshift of 0.259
